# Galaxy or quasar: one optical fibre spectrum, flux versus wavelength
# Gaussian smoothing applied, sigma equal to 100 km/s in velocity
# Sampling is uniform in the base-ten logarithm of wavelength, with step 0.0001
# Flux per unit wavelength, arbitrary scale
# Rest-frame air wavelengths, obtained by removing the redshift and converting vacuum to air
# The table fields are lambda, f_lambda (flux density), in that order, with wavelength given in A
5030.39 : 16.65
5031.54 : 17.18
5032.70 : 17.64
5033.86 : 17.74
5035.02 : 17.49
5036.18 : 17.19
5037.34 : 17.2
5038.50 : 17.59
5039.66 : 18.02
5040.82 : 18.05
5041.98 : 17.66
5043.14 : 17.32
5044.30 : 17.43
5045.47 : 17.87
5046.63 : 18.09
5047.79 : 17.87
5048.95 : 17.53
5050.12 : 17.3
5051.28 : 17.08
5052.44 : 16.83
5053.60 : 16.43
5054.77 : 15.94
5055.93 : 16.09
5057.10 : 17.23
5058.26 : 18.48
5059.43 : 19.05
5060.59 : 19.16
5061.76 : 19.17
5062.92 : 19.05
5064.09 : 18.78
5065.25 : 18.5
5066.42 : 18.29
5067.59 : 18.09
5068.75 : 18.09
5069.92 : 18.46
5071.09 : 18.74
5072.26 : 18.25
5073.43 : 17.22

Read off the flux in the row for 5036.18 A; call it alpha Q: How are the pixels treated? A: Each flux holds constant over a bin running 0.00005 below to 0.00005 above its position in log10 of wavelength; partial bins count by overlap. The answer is 17.19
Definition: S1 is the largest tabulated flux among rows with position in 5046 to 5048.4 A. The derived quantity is 18.09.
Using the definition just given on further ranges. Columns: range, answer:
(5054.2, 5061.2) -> 19.16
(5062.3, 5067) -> 19.05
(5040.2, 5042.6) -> 18.05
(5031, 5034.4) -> 17.74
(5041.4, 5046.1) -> 17.87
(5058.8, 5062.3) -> 19.17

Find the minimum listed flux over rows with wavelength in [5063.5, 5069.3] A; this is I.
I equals 18.09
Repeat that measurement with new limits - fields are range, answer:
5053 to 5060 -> 15.94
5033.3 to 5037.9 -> 17.19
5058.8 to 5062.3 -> 19.05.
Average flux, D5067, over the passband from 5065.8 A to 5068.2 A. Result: 18.2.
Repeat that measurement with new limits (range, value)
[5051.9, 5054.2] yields 16.6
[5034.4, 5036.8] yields 17.3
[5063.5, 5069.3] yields 18.4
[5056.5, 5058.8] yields 17.8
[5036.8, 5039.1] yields 17.4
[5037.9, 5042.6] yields 17.8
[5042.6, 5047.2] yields 17.7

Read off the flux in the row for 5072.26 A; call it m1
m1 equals 18.25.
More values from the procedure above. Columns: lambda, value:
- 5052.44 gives 16.83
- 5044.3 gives 17.43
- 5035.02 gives 17.49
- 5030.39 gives 16.65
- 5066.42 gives 18.29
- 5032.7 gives 17.64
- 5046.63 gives 18.09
